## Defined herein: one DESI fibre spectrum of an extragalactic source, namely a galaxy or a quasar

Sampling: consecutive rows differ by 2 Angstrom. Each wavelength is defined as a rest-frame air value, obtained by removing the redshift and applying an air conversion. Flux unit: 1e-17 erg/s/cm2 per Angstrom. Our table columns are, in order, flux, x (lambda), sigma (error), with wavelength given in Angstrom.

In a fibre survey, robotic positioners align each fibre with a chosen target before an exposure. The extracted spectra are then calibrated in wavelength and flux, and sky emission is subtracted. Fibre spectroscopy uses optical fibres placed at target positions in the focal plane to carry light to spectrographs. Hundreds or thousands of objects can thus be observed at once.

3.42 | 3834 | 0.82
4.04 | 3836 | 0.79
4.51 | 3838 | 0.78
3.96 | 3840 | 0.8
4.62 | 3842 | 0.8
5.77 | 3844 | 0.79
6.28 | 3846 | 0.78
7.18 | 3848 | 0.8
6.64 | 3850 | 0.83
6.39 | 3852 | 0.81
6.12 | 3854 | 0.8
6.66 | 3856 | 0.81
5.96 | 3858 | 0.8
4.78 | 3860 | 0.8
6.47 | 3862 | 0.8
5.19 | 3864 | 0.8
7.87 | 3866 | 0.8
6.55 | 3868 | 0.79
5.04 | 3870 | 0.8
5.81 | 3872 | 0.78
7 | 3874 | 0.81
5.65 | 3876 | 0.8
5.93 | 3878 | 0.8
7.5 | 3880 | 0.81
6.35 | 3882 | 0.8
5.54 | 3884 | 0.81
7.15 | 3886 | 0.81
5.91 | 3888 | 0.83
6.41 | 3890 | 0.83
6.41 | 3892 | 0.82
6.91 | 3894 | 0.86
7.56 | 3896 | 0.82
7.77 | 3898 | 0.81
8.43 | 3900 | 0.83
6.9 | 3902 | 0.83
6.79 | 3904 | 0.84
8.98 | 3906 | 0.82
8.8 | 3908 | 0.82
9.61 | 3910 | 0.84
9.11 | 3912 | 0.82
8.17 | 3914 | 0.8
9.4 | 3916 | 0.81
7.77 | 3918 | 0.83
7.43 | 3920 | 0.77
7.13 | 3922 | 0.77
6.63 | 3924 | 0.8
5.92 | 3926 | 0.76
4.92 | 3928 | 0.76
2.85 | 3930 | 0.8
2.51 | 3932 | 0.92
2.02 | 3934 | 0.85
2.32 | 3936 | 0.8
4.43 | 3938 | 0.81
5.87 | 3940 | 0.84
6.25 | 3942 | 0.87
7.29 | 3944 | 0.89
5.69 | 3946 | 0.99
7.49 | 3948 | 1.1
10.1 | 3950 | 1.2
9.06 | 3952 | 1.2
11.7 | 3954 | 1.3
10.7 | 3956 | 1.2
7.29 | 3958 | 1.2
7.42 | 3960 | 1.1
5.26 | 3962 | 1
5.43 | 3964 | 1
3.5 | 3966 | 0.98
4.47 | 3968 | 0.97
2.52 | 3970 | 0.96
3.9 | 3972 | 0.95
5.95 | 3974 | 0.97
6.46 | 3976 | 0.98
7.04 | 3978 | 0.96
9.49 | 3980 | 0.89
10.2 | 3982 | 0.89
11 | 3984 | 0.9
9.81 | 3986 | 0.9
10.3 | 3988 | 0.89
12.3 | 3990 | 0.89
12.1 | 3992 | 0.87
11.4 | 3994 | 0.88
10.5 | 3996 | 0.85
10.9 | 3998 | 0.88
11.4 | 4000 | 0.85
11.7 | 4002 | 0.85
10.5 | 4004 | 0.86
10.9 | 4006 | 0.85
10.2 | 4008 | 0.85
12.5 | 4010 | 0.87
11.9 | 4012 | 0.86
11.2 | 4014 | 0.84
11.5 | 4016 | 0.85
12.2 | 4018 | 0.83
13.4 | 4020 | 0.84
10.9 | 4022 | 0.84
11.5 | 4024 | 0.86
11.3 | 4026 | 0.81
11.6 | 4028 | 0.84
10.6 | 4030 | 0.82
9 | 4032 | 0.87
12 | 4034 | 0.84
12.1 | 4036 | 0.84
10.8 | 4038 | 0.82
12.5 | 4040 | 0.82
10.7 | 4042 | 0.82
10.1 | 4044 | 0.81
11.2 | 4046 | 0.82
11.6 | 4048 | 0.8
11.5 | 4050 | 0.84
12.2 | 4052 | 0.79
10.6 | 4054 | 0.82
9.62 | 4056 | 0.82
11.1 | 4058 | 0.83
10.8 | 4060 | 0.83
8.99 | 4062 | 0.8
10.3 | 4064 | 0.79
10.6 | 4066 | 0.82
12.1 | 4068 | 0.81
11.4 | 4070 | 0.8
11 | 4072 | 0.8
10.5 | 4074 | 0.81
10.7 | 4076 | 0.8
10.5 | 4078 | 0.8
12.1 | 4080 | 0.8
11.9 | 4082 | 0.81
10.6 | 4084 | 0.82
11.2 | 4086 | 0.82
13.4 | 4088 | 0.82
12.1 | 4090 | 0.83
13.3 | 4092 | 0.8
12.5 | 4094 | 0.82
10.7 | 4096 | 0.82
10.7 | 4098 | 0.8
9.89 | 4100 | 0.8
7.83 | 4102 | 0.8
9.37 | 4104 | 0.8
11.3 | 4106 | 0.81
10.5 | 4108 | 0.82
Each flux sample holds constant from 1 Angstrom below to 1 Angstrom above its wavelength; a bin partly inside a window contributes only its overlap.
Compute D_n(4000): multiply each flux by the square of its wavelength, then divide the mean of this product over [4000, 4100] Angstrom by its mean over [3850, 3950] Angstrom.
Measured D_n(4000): 1.87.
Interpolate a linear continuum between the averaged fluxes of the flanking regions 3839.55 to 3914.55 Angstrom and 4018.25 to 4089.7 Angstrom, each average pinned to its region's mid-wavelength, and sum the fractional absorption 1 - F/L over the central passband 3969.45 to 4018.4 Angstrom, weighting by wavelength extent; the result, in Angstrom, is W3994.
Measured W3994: -1.2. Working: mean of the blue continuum 6.7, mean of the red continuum 11.2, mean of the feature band 9.95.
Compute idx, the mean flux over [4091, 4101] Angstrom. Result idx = 11.4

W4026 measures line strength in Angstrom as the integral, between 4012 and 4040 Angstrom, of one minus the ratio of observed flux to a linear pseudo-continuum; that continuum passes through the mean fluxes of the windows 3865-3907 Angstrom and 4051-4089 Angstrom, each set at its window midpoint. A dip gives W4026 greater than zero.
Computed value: -4.0 Angstrom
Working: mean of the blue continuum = 6.78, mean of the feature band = 11.5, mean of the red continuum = 11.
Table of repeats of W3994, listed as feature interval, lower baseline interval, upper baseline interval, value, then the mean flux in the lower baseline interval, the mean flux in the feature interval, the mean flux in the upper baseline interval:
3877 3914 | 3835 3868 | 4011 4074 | -1.6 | 5.8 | 7.36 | 11.2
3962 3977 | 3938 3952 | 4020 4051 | 6.5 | 7.06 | 4.65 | 11.2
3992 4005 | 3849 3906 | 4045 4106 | -2.6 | 6.53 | 11.1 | 11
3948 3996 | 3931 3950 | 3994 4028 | -2.0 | 5.15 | 8.18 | 11.4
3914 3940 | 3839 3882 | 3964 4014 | 7.5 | 6.07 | 5.41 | 9.17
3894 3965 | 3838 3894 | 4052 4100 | 5.4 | 6.1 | 7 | 11.2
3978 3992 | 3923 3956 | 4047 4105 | -4.8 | 6.08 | 10.4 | 11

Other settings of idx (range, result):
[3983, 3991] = 10.9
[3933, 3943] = 4.18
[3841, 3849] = 5.96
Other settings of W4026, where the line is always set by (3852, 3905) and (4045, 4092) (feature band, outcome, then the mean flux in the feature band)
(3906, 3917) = -2.6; 9.01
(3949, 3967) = 1.2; 7.83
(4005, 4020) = -2.8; 11.6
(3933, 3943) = 4.8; 4.18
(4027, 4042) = -1.2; 11.2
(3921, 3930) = 2.2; 5.78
